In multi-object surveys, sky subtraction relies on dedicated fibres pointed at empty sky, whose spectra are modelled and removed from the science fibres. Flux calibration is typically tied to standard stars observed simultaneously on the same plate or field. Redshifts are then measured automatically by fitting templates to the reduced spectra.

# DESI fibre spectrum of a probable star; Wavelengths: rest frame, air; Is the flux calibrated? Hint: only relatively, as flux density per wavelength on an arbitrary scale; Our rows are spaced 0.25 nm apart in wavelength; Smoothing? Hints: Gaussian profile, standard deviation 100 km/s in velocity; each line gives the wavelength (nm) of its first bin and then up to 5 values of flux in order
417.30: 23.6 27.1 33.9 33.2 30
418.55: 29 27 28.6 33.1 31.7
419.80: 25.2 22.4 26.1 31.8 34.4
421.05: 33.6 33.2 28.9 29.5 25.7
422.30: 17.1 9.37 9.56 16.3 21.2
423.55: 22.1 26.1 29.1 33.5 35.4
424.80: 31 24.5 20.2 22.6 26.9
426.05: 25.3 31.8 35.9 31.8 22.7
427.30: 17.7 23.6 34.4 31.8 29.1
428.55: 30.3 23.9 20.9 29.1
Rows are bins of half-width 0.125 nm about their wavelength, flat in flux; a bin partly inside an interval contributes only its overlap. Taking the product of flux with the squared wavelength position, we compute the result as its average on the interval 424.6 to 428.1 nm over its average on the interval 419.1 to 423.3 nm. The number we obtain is 1.1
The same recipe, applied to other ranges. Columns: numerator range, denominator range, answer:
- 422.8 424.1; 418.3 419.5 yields 0.74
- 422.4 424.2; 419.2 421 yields 0.67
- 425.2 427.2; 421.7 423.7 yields 1.47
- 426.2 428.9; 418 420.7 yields 1.03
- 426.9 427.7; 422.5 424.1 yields 1.18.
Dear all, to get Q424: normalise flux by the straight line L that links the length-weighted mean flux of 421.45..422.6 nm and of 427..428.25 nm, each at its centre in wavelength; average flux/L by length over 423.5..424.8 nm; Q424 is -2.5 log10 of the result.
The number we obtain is -0.23 mag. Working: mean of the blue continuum 22.8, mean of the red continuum 26.4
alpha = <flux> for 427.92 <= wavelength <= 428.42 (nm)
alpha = 30.5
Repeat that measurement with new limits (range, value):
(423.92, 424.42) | 31.2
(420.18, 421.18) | 31.5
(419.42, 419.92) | 28.5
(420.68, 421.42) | 33.7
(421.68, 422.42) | 24.1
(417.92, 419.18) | 29.6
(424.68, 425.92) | 25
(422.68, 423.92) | 19.1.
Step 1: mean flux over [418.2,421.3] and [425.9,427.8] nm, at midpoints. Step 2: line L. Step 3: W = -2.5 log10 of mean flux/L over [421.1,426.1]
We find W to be 0.16 mag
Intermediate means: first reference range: 29.6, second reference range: 27.5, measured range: 24.5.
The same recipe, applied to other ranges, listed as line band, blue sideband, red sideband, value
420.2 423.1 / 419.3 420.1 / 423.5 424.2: 0.102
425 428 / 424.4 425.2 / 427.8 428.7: 0.145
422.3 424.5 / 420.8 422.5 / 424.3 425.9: 0.281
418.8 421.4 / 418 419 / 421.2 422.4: -0.061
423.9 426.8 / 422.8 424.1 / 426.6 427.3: -0.198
